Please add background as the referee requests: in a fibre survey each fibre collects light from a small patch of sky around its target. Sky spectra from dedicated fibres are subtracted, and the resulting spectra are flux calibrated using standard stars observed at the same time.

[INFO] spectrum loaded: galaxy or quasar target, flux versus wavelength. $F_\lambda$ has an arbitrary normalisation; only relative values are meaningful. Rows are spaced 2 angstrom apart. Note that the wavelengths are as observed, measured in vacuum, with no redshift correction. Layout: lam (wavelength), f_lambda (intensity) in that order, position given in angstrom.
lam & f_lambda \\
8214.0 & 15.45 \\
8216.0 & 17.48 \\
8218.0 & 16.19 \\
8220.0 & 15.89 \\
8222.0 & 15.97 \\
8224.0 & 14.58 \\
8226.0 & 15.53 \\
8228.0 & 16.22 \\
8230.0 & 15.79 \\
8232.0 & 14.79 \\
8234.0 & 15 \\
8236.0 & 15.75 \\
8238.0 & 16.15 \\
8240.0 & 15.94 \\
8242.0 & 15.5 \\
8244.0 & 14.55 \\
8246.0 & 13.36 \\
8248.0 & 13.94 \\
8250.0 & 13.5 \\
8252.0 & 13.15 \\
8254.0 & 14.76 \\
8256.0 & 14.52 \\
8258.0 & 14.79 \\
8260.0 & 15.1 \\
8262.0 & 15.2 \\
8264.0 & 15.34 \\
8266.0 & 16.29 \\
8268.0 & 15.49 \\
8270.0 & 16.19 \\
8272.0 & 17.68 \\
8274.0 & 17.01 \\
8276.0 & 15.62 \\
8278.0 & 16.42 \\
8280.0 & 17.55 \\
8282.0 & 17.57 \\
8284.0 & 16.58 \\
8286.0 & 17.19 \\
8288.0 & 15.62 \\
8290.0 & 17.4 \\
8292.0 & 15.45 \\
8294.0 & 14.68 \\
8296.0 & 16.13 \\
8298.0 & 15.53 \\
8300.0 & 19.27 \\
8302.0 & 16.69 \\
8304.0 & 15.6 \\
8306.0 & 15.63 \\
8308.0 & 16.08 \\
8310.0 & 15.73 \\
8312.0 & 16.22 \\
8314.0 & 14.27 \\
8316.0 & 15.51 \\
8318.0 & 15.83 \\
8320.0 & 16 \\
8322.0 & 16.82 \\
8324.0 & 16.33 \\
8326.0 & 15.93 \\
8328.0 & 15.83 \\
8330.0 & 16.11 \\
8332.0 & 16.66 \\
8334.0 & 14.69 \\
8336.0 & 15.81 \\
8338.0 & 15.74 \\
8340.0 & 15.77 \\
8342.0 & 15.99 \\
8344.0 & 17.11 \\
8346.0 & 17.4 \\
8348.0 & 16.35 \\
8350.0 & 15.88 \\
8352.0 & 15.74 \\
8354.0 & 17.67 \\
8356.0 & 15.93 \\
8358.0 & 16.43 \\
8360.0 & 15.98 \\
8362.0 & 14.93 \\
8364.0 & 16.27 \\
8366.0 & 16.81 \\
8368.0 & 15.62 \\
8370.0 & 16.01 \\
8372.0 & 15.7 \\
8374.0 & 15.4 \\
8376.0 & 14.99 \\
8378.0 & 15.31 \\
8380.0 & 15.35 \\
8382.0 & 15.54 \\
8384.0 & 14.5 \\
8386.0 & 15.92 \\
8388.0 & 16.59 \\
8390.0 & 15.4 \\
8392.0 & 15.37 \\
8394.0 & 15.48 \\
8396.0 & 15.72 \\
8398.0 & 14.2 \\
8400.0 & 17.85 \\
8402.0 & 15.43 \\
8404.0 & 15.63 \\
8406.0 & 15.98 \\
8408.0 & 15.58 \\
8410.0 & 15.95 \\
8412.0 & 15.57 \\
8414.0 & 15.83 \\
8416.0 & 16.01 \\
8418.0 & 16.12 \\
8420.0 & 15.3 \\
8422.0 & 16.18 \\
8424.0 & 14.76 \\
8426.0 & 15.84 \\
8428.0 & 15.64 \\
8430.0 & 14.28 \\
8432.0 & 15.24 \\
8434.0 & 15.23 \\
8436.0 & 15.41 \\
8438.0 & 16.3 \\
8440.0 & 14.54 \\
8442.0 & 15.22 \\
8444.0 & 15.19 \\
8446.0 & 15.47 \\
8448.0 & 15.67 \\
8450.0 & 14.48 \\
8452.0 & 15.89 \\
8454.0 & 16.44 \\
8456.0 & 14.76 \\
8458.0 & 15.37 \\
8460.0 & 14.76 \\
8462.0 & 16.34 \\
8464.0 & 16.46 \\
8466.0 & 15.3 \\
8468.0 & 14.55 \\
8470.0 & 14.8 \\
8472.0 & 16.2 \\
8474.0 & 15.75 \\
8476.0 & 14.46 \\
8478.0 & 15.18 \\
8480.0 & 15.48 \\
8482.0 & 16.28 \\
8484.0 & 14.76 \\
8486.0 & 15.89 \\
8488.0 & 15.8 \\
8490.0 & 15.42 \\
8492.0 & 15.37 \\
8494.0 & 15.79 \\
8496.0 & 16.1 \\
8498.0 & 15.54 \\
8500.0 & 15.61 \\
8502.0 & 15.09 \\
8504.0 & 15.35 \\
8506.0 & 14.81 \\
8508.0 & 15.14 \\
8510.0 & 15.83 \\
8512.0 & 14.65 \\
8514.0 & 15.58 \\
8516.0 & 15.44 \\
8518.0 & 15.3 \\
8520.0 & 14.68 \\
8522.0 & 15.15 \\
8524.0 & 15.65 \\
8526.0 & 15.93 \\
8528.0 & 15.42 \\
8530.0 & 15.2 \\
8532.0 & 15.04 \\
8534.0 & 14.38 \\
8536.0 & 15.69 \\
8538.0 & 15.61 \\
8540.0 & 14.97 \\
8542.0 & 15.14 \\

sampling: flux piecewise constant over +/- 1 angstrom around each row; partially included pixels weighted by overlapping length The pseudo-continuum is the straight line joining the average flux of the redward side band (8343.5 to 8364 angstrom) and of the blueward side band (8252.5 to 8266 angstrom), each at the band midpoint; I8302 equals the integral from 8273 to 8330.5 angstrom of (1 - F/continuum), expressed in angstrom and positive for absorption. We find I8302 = -2.4 angstrom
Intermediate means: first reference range 15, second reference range 16.3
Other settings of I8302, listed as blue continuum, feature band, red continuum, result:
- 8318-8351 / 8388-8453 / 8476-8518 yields 0.9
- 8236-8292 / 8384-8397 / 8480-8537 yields -0.1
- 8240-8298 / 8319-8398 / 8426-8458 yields -2.3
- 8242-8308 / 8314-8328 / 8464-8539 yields -0.2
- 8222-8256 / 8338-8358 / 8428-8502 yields -1.6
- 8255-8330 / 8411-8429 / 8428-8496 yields -0.1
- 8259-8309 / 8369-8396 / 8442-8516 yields 0.6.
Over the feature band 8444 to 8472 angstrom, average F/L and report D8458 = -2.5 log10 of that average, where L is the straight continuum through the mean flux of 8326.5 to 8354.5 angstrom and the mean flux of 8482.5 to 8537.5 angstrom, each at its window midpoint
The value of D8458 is 0.01 mag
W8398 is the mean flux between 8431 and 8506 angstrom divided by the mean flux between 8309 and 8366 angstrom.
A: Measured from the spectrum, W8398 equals 1.0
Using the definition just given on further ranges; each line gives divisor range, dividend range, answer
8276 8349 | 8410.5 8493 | 0.95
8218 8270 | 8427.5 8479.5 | 1.01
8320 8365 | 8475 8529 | 0.95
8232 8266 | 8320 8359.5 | 1.09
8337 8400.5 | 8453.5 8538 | 0.97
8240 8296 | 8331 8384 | 1.02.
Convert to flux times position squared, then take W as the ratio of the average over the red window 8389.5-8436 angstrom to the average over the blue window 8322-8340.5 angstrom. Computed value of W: 1.0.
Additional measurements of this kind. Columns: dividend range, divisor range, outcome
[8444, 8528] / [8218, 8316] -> 1.04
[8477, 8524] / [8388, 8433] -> 1.01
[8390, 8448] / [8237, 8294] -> 1.03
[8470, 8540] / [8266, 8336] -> 1.00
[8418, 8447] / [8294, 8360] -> 0.98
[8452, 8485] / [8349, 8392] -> 1.00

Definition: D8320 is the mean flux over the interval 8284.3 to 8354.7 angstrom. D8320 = 16.1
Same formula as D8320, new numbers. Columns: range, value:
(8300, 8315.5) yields 16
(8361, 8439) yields 15.6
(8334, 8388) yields 15.9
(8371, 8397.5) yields 15.5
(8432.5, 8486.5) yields 15.4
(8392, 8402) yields 15.7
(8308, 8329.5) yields 15.9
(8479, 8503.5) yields 15.6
